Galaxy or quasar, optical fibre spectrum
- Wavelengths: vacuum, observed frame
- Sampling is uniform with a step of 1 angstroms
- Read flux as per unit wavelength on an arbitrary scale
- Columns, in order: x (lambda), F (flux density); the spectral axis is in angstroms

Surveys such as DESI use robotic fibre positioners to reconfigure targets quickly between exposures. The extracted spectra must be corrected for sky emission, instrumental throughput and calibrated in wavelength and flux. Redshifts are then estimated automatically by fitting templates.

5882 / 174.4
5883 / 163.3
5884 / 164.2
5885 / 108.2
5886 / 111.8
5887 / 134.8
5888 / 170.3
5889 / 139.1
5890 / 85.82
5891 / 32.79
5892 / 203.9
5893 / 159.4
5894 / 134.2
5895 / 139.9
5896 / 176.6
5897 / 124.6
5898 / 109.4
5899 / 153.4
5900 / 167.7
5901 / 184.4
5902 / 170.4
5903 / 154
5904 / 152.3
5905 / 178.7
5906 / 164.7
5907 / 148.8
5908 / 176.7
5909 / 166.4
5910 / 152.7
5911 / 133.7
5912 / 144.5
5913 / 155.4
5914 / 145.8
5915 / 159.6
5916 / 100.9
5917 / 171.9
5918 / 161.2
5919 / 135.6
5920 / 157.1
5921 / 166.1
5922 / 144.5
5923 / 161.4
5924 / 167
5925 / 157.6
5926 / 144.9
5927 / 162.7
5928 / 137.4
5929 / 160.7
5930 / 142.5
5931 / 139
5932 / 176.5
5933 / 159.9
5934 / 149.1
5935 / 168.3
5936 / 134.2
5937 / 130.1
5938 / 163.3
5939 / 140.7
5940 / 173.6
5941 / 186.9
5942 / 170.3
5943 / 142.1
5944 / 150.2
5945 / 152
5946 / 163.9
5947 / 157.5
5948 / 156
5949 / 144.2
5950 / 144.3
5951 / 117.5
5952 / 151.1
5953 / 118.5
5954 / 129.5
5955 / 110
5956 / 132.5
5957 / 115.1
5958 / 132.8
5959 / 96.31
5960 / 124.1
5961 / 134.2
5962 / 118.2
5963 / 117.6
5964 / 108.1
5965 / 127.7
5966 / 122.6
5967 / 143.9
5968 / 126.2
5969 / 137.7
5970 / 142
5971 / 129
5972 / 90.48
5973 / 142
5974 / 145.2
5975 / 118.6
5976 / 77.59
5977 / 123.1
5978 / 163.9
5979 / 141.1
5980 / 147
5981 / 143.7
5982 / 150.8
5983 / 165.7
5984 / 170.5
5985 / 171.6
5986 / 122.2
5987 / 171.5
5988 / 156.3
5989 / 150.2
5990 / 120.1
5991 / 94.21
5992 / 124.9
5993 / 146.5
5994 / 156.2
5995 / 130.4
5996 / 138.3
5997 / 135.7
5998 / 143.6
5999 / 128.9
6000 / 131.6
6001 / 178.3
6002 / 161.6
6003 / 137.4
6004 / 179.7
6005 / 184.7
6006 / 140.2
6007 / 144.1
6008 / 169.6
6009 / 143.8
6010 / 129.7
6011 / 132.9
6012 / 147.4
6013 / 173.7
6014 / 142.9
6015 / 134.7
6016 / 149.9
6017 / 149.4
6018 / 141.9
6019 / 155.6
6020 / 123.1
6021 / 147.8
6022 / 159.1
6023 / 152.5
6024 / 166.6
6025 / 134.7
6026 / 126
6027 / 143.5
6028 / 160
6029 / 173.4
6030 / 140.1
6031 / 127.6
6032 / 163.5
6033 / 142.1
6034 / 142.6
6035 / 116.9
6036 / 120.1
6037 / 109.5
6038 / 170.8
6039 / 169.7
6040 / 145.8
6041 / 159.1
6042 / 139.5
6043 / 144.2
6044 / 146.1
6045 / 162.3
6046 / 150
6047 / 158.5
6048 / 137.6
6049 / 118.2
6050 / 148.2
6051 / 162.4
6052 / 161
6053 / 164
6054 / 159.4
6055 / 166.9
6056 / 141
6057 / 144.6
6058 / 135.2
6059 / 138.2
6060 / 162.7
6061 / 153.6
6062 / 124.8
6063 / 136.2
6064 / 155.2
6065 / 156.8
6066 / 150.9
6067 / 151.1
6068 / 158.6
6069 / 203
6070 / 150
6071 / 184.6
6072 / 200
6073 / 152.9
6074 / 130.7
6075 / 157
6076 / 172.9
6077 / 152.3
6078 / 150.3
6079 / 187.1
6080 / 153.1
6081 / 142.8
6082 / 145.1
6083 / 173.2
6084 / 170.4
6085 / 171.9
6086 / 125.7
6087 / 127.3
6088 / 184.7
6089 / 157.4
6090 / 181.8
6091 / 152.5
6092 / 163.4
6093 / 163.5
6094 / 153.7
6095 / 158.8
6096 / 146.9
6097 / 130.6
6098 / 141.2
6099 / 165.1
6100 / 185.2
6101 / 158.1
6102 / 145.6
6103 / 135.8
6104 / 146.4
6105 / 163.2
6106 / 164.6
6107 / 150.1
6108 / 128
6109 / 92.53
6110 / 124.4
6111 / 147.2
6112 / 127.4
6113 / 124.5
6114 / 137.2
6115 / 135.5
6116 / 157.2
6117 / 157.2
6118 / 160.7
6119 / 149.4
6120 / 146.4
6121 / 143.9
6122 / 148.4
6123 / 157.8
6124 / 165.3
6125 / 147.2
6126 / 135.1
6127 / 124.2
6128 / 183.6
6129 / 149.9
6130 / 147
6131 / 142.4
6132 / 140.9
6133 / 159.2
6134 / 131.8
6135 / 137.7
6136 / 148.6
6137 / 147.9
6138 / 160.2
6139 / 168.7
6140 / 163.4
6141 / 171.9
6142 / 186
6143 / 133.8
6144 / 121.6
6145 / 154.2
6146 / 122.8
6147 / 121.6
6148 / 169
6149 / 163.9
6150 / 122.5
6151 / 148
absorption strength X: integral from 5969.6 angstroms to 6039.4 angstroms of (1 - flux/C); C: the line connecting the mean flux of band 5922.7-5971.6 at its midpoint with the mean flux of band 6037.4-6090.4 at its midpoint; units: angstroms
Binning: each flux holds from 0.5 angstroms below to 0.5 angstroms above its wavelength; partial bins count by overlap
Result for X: 2.3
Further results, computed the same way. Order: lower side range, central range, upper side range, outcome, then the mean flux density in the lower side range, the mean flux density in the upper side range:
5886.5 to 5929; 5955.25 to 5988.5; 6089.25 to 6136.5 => 3.5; 150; 148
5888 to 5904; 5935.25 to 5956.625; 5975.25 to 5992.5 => -0.7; 144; 141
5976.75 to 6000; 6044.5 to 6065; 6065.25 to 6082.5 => 1.0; 143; 161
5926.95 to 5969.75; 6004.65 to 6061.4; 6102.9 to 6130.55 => -1.9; 141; 145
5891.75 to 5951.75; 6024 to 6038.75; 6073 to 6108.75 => 1.2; 154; 155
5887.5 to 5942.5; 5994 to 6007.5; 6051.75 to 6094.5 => 0.5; 152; 157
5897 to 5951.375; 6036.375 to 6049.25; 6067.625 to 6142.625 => 0.5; 154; 153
